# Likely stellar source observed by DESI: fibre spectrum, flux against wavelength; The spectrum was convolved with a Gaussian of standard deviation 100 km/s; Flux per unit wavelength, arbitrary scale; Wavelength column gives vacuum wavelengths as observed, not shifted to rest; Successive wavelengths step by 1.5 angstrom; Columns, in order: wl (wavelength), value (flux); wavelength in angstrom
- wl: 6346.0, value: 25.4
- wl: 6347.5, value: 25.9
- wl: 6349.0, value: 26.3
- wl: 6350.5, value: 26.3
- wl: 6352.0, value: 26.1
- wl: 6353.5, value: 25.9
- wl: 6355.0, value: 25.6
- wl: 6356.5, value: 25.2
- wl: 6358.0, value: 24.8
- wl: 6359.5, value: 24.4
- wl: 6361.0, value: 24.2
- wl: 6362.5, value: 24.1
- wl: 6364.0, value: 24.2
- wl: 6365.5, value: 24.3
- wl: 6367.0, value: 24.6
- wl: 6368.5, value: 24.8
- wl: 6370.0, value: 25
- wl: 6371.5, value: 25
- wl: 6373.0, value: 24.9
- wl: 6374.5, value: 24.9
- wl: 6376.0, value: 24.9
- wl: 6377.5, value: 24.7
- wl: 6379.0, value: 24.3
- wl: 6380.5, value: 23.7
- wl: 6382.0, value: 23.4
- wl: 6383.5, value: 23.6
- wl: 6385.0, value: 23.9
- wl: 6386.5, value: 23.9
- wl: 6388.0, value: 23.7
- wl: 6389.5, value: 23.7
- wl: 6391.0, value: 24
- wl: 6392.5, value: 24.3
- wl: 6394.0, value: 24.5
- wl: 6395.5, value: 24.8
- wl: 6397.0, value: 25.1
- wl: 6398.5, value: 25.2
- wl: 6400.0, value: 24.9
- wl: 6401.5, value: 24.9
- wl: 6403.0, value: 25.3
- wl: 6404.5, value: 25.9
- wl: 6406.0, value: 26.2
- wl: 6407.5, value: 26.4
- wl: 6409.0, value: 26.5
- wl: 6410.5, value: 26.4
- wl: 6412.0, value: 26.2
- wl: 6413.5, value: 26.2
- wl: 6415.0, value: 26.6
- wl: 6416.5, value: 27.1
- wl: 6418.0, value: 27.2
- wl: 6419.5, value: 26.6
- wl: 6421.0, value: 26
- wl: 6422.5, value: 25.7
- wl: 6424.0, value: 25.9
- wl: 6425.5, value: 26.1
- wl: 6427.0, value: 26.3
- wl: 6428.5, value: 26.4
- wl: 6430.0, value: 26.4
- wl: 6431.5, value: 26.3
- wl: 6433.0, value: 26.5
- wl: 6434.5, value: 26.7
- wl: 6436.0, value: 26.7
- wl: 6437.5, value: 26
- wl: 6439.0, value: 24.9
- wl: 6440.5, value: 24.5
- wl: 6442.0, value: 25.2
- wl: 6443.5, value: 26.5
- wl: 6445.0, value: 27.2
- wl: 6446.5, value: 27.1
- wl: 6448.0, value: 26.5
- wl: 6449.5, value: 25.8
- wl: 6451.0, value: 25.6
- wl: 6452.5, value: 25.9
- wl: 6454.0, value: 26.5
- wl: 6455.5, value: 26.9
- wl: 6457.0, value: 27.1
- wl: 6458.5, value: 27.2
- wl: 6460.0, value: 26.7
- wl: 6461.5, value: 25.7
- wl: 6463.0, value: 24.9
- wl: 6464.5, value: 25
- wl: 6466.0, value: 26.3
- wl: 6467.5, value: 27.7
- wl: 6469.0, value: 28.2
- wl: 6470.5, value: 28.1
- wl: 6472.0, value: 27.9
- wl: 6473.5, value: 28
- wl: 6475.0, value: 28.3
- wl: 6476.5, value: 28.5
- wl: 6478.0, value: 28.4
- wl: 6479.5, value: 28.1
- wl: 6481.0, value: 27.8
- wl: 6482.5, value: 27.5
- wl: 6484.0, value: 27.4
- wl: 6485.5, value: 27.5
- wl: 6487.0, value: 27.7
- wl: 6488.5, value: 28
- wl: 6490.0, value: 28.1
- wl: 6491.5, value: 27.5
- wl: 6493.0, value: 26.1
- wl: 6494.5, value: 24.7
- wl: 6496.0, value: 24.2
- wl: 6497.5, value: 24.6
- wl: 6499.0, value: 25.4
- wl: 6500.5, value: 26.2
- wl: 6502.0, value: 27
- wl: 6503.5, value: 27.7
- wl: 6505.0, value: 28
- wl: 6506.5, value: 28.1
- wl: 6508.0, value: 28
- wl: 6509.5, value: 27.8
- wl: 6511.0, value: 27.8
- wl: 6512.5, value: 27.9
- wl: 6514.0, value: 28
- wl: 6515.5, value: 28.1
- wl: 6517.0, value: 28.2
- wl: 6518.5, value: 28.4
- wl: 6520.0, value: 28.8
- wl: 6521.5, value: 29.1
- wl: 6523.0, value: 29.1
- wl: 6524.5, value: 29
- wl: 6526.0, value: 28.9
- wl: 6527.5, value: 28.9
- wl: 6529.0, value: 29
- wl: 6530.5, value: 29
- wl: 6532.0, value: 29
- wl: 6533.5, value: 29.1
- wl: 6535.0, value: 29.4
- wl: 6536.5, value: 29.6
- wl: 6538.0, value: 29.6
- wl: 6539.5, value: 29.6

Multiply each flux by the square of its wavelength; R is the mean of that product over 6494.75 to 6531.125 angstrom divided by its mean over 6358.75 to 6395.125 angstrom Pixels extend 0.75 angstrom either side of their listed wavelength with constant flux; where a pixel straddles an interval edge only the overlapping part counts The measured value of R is 1.19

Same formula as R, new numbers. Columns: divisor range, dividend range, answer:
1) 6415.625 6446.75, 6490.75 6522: 1.06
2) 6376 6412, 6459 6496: 1.13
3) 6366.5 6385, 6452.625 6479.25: 1.14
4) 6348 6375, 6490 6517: 1.13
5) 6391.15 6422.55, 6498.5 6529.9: 1.13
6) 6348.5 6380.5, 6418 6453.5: 1.07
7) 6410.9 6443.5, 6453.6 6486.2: 1.06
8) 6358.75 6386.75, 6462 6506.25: 1.15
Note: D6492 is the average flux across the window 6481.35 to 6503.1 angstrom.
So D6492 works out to 26.6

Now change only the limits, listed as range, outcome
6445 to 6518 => 27.1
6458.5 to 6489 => 27.4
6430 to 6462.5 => 26.3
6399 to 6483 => 26.5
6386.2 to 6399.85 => 24.4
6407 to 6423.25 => 26.4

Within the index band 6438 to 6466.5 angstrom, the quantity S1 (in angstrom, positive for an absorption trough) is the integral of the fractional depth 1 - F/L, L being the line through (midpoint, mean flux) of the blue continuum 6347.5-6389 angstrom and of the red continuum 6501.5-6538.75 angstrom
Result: 0.8 angstrom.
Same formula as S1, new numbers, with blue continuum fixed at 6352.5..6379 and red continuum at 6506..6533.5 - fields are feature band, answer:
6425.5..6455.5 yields 0.48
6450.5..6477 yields 0.25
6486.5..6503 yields 0.94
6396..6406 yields 0.14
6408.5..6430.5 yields -0.23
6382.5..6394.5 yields 0.67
